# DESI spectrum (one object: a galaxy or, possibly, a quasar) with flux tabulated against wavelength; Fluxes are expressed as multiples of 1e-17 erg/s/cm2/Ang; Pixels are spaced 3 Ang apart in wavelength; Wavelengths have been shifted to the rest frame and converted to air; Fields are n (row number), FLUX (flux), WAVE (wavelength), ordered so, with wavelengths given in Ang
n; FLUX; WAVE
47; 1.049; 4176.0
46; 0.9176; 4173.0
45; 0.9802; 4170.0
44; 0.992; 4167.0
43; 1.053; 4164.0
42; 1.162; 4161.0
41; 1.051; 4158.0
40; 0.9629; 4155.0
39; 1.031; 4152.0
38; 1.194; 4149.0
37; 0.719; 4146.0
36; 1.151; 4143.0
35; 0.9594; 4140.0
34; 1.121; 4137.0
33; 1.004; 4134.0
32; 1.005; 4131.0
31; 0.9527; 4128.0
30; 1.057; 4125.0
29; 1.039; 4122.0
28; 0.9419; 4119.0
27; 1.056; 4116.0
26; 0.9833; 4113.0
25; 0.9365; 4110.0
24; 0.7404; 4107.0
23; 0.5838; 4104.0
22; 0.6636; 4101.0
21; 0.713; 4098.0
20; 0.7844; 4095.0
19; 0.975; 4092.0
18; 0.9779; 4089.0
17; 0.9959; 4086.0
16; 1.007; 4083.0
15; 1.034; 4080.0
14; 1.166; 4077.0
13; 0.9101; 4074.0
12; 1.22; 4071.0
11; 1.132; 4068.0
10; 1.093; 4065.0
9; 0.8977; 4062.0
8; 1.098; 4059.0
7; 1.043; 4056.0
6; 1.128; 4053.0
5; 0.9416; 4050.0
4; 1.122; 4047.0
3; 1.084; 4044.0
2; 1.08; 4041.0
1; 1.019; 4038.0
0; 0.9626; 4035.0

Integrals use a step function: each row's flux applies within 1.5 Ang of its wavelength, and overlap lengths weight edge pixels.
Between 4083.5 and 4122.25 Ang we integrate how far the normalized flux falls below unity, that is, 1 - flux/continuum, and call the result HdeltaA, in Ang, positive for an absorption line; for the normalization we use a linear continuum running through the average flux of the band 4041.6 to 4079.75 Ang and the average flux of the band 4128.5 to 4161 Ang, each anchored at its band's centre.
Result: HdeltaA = 6.4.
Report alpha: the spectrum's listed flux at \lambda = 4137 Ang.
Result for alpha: 1.121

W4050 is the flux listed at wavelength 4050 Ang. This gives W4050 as 0.9416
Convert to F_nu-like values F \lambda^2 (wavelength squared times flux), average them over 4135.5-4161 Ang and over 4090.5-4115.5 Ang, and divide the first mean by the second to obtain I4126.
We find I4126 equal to 1.31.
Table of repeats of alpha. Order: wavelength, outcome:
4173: 0.9176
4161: 1.162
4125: 1.057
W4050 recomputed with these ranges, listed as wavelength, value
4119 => 0.9419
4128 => 0.9527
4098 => 0.713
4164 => 1.053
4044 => 1.084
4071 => 1.22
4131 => 1.005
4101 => 0.6636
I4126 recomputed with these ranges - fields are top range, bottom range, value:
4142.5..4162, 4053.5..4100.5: 1.07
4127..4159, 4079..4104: 1.19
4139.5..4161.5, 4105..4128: 1.09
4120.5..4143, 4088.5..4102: 1.28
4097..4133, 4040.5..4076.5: 0.86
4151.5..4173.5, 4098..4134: 1.16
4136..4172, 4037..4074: 1.01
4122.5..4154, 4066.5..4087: 0.98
